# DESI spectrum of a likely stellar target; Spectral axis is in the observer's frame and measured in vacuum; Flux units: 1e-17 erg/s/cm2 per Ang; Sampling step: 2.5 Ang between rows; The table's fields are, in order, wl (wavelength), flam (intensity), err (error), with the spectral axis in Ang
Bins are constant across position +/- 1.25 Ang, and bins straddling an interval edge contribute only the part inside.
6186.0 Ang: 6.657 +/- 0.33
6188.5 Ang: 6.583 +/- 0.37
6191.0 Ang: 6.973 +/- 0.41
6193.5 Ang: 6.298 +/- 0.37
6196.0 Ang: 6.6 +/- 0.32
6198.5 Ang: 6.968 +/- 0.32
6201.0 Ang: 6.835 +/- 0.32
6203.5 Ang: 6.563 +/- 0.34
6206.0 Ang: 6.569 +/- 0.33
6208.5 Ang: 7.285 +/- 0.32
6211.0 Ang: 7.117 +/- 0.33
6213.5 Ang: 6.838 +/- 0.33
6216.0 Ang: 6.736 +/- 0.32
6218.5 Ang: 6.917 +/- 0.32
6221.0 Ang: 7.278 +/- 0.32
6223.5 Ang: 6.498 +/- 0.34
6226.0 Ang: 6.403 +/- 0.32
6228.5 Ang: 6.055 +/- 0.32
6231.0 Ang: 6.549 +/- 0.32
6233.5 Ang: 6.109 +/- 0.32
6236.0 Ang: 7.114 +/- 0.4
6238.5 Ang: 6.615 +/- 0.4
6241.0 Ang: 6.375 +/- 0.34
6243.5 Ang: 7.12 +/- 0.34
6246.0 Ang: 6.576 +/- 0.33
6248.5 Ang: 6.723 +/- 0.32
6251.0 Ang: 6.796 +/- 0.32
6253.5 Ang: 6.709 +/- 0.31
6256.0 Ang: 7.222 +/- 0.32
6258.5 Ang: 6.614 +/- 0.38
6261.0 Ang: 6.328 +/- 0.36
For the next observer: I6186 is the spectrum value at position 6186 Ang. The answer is 6.657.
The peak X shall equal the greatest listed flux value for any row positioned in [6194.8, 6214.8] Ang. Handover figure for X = 7.285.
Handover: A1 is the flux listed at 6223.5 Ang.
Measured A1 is 6.498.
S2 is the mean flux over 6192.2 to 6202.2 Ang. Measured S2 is 6.68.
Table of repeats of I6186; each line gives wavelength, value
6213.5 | 6.838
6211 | 7.117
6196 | 6.6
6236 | 7.114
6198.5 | 6.968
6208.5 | 7.285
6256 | 7.222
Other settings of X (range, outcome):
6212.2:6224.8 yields 7.278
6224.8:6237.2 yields 7.114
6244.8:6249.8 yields 6.723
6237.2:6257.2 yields 7.222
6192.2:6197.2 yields 6.6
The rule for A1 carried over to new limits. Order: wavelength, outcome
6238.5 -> 6.615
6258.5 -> 6.614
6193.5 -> 6.298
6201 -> 6.835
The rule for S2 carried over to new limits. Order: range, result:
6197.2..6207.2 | 6.73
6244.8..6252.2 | 6.7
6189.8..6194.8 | 6.63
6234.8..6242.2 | 6.7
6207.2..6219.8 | 6.98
